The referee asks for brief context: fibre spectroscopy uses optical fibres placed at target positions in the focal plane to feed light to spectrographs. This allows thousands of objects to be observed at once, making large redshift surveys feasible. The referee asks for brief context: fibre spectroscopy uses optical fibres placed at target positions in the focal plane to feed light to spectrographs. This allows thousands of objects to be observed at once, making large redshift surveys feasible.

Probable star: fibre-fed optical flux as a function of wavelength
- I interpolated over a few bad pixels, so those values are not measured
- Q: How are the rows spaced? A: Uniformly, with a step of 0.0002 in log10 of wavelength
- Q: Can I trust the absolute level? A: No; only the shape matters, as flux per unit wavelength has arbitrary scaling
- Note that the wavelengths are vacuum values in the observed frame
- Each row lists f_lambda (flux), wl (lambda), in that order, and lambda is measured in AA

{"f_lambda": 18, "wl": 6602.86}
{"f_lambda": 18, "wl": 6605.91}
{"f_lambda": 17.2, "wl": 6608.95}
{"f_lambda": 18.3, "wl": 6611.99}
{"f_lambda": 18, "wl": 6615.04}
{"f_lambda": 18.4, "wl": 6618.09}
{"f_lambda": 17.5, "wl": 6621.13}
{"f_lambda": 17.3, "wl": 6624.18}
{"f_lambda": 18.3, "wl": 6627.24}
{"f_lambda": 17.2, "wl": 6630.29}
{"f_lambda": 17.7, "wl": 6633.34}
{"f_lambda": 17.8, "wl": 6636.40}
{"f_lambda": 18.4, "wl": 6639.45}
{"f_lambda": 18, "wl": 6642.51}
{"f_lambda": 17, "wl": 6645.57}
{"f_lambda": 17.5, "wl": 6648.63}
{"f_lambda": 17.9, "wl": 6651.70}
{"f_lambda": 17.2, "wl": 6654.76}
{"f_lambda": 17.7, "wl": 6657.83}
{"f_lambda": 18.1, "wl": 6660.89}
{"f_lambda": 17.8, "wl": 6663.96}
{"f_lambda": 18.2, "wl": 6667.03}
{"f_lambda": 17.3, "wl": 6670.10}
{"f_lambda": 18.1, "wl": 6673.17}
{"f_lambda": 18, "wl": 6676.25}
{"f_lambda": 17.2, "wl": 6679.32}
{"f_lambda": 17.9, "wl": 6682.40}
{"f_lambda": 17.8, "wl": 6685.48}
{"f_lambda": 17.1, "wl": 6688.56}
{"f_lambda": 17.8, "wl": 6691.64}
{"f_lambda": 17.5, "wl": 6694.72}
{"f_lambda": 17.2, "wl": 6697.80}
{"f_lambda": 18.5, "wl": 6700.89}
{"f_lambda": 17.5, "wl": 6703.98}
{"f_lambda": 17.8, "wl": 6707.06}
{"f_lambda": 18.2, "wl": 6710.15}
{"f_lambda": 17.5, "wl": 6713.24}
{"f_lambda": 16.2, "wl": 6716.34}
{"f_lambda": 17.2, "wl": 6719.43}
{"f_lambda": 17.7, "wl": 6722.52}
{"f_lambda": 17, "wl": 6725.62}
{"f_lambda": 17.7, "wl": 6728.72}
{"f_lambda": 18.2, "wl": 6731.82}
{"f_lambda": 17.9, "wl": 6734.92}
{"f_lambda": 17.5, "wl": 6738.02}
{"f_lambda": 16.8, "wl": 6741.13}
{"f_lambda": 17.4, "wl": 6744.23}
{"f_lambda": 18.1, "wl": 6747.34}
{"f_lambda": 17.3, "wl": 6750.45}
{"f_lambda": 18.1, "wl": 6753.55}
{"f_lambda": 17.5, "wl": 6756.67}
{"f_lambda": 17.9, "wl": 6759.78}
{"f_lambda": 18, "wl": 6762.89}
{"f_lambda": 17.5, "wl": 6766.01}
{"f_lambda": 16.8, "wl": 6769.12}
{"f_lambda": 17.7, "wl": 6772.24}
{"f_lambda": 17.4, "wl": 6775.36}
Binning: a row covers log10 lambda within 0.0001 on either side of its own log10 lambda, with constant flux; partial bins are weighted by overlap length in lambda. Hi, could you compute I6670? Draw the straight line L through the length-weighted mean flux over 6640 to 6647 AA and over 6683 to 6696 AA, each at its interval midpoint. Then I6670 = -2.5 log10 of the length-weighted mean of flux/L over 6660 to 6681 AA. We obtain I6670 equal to -0.013 mag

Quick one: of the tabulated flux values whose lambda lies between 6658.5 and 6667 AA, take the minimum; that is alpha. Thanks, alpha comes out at 17.8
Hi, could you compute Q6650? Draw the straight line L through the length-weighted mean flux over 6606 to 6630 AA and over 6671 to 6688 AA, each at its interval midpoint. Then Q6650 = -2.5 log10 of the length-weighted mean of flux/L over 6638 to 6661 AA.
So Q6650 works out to 0.01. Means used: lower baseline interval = 17.8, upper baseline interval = 17.7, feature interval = 17.7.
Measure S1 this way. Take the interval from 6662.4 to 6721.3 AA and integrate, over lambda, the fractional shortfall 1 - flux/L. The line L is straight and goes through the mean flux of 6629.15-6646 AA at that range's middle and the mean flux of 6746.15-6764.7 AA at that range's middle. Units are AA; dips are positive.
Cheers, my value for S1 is 0.5 AA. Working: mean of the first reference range 17.7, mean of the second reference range 17.8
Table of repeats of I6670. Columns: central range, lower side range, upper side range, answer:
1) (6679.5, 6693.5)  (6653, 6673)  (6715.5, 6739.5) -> 0.00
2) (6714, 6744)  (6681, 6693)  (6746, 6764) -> 0.02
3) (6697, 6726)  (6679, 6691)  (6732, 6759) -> 0.00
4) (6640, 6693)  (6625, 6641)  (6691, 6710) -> 0.01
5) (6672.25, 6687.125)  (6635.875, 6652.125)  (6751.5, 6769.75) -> 0.00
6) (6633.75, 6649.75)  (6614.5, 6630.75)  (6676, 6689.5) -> 0.00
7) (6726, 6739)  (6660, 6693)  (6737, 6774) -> -0.01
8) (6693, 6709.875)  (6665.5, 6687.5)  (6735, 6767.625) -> 0.00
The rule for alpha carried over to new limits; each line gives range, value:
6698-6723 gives 16.2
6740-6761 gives 16.8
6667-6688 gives 17.2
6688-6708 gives 17.1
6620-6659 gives 17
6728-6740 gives 17.5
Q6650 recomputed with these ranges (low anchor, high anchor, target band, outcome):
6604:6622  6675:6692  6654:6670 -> 0.00 mag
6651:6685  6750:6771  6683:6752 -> 0.01 mag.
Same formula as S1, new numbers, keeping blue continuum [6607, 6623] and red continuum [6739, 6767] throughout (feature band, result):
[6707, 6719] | 0.2 AA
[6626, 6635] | 0.1 AA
